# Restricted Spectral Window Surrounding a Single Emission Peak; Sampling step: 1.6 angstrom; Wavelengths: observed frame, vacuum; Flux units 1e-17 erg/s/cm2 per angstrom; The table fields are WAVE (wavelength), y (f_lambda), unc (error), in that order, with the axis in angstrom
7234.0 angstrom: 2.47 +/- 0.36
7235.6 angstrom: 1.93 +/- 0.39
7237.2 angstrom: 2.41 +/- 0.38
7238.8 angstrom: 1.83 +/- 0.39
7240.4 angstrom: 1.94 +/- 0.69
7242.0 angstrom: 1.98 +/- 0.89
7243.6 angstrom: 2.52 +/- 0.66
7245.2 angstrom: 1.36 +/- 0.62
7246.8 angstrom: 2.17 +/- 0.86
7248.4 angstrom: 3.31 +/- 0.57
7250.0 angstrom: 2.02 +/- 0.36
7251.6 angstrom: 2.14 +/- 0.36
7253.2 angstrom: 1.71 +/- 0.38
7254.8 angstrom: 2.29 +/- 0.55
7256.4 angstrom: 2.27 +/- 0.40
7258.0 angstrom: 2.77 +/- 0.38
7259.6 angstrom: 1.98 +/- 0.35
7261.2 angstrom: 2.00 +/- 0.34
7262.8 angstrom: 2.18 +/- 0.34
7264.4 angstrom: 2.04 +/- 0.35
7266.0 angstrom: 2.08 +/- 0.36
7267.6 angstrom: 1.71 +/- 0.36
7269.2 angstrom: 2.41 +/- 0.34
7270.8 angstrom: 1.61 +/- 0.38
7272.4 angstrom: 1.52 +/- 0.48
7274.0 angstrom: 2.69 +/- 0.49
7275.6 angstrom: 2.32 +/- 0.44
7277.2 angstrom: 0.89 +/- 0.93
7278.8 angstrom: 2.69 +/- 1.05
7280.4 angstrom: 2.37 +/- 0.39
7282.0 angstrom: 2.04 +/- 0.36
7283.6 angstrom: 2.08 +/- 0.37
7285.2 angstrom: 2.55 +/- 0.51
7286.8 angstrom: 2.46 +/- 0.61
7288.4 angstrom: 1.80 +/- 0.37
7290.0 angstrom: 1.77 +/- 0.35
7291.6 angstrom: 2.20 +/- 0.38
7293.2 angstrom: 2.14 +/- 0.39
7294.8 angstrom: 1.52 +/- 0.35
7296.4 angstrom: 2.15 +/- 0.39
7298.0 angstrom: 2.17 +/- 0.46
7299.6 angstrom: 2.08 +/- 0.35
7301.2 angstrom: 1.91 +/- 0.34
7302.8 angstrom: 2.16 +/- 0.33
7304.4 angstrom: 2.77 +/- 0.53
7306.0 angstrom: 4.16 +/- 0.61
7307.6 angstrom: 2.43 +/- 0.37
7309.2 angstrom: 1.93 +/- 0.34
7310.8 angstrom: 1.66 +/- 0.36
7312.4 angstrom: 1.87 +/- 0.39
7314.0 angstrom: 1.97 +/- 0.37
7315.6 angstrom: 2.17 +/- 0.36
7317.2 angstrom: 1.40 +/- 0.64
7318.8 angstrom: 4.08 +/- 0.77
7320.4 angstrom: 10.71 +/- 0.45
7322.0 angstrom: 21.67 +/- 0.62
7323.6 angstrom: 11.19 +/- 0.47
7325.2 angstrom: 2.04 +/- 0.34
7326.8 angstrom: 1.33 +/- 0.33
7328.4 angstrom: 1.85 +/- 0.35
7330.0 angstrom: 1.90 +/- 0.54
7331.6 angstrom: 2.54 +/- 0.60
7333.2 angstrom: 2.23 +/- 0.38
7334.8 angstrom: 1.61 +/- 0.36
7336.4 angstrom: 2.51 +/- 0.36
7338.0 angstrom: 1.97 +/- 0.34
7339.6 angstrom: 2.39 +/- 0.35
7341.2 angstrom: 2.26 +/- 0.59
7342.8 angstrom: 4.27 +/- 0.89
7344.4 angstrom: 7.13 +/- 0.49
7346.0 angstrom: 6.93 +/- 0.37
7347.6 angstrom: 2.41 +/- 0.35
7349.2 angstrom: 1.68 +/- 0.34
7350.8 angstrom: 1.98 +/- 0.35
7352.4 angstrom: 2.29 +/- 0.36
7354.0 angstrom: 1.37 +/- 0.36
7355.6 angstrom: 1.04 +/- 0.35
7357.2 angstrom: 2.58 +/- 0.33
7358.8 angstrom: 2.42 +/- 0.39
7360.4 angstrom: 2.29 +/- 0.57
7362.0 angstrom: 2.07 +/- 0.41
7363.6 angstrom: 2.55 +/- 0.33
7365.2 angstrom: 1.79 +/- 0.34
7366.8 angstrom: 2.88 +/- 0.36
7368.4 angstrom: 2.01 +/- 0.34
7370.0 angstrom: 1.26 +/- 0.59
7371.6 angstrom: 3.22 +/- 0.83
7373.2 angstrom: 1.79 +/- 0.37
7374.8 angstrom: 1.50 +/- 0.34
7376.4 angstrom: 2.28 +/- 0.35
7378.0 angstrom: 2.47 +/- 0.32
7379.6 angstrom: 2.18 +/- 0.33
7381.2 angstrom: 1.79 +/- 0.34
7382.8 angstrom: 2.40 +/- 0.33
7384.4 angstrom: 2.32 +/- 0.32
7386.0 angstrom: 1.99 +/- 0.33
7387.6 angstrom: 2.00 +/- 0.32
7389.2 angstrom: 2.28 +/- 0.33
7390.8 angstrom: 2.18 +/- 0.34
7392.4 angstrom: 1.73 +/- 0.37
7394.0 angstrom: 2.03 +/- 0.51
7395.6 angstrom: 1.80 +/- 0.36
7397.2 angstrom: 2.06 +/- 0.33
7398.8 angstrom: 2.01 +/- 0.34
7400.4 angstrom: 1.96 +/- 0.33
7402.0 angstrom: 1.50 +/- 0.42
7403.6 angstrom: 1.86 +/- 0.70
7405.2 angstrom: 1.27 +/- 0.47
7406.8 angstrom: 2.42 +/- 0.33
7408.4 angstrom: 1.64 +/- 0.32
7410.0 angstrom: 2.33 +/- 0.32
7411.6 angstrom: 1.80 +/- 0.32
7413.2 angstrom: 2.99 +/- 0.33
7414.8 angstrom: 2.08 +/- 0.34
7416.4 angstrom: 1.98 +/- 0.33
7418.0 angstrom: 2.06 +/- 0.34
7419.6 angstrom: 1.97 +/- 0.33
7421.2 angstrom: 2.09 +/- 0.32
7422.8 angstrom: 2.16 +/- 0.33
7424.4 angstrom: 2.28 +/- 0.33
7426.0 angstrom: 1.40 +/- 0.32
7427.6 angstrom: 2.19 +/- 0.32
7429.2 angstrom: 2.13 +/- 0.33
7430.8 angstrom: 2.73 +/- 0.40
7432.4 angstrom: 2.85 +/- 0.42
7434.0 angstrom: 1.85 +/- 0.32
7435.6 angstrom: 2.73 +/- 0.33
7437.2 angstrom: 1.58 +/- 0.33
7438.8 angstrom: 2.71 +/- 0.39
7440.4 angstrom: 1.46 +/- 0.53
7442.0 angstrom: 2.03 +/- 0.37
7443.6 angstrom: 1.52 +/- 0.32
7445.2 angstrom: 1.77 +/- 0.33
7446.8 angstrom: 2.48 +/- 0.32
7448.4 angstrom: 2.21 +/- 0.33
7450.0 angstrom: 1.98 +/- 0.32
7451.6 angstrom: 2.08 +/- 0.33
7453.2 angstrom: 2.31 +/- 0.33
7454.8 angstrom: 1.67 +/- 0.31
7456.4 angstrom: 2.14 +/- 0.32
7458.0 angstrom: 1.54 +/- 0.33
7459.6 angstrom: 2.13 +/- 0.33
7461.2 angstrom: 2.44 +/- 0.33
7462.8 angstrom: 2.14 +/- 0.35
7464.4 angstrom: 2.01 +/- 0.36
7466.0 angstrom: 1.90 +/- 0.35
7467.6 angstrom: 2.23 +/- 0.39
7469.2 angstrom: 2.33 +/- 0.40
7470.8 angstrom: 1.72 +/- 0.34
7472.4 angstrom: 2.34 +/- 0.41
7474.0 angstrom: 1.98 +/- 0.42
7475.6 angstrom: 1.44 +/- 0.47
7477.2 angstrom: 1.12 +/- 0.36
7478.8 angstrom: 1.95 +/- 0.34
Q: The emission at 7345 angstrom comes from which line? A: [N II] 6583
